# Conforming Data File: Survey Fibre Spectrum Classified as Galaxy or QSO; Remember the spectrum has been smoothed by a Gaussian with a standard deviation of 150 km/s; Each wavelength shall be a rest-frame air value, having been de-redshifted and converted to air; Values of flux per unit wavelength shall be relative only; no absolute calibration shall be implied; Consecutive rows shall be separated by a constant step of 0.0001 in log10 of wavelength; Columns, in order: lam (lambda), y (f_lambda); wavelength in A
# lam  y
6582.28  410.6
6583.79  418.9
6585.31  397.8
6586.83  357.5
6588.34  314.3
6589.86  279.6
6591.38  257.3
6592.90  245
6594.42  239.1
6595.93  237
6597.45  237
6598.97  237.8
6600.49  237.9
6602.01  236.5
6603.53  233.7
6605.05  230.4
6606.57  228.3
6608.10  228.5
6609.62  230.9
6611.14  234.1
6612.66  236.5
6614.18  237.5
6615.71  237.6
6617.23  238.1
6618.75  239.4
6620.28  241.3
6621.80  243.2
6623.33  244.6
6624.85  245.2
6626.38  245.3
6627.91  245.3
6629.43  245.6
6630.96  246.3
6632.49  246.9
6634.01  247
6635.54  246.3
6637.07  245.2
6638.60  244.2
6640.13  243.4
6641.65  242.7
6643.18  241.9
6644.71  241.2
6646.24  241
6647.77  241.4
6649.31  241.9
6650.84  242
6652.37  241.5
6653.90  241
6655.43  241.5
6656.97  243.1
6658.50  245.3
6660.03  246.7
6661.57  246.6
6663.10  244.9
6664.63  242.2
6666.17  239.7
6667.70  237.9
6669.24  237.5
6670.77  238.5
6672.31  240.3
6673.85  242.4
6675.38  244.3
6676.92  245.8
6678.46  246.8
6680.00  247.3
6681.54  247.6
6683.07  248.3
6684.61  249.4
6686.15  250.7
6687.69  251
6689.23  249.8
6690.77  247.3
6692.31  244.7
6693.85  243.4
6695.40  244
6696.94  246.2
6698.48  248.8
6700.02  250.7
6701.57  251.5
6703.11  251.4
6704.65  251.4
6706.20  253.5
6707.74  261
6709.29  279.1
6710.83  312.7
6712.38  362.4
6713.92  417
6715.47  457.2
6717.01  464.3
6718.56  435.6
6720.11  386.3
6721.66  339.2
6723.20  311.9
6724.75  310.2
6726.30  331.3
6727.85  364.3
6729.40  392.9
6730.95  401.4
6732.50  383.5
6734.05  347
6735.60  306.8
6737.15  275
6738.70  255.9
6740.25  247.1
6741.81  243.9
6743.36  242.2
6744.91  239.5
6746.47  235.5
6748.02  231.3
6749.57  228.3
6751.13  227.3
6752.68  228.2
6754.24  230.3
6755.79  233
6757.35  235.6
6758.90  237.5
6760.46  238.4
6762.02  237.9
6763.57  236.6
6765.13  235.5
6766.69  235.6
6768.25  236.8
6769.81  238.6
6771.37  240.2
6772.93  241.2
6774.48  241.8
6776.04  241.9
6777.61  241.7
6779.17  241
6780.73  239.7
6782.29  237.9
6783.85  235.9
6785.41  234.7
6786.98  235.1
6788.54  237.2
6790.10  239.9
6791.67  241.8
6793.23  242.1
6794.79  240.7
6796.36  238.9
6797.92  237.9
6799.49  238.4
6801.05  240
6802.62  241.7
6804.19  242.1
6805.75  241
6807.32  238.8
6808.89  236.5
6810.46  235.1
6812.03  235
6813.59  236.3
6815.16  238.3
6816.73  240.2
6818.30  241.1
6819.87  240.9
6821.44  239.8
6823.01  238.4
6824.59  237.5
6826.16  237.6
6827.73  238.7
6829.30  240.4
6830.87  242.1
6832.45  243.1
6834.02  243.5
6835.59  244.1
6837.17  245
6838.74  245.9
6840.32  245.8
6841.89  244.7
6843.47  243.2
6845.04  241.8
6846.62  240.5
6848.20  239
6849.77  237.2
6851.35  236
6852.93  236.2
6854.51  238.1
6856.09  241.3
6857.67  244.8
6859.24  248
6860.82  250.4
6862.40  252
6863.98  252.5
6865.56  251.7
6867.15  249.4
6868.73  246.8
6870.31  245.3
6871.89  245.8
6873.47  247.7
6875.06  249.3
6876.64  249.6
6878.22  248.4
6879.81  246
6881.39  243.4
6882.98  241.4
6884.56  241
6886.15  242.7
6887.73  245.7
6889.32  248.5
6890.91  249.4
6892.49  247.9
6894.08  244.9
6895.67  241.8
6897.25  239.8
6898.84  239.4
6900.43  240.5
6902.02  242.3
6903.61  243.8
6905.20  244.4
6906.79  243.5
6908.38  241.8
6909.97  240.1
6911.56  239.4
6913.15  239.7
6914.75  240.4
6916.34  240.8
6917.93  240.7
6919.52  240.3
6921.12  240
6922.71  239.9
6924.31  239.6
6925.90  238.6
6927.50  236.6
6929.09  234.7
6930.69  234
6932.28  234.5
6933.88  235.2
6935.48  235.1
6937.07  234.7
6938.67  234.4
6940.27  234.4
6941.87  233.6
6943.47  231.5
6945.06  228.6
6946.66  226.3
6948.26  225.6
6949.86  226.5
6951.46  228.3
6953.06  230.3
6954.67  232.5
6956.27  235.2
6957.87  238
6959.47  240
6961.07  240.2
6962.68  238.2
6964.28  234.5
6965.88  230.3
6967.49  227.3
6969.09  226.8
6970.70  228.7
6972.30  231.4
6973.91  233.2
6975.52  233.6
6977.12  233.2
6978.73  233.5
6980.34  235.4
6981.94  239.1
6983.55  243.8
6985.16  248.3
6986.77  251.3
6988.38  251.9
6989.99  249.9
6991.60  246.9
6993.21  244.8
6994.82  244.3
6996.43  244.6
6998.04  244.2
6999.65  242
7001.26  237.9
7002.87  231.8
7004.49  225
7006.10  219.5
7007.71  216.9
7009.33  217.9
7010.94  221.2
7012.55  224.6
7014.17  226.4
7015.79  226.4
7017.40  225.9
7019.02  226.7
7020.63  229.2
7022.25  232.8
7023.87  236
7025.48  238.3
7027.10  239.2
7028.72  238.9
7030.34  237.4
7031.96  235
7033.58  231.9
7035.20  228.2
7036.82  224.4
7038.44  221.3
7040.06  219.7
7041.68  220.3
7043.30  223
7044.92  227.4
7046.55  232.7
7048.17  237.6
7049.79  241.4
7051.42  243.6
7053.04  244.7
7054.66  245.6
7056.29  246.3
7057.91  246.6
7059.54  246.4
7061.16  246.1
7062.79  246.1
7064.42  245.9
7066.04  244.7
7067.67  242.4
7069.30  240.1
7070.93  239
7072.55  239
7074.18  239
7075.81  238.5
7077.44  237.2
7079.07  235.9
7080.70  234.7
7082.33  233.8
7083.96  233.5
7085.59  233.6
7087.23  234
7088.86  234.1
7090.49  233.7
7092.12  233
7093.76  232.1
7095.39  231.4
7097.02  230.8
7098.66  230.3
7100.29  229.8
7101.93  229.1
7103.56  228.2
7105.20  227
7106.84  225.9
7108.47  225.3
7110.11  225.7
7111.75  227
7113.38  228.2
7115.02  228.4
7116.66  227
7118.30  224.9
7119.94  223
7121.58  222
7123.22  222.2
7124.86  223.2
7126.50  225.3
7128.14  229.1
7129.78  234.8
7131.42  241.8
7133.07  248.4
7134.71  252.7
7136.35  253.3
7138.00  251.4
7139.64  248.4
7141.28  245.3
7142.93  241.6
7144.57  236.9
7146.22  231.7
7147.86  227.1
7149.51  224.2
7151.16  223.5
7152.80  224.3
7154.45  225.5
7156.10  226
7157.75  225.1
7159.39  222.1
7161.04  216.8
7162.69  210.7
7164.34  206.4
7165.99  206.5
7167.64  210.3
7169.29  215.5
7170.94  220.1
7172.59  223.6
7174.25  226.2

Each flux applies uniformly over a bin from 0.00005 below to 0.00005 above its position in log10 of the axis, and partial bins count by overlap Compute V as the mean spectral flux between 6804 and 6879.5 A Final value 243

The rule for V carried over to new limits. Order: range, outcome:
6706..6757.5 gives 309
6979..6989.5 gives 244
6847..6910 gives 244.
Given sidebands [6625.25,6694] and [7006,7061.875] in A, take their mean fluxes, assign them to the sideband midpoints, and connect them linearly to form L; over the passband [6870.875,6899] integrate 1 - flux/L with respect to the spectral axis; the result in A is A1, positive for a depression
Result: -1.0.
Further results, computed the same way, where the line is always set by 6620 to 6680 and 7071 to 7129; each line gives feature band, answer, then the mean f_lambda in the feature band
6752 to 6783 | 0.31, 237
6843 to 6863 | -0.39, 242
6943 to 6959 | 0.28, 231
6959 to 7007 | -0.82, 238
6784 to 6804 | 0.01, 239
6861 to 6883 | -1.04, 248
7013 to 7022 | 0.21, 227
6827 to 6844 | -0.38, 243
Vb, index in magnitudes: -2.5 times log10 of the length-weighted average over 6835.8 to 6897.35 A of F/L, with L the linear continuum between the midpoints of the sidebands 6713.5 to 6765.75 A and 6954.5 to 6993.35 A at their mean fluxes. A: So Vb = 0.09 mag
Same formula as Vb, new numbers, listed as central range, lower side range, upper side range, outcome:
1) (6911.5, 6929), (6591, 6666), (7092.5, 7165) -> -0.02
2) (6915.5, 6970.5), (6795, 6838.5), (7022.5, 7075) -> 0.02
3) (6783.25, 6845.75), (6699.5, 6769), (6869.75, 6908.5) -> 0.12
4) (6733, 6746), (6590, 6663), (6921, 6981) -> -0.14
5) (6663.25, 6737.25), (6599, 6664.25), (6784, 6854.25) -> -0.21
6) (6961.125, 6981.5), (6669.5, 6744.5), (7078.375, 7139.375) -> 0.09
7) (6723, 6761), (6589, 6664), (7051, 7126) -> -0.16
